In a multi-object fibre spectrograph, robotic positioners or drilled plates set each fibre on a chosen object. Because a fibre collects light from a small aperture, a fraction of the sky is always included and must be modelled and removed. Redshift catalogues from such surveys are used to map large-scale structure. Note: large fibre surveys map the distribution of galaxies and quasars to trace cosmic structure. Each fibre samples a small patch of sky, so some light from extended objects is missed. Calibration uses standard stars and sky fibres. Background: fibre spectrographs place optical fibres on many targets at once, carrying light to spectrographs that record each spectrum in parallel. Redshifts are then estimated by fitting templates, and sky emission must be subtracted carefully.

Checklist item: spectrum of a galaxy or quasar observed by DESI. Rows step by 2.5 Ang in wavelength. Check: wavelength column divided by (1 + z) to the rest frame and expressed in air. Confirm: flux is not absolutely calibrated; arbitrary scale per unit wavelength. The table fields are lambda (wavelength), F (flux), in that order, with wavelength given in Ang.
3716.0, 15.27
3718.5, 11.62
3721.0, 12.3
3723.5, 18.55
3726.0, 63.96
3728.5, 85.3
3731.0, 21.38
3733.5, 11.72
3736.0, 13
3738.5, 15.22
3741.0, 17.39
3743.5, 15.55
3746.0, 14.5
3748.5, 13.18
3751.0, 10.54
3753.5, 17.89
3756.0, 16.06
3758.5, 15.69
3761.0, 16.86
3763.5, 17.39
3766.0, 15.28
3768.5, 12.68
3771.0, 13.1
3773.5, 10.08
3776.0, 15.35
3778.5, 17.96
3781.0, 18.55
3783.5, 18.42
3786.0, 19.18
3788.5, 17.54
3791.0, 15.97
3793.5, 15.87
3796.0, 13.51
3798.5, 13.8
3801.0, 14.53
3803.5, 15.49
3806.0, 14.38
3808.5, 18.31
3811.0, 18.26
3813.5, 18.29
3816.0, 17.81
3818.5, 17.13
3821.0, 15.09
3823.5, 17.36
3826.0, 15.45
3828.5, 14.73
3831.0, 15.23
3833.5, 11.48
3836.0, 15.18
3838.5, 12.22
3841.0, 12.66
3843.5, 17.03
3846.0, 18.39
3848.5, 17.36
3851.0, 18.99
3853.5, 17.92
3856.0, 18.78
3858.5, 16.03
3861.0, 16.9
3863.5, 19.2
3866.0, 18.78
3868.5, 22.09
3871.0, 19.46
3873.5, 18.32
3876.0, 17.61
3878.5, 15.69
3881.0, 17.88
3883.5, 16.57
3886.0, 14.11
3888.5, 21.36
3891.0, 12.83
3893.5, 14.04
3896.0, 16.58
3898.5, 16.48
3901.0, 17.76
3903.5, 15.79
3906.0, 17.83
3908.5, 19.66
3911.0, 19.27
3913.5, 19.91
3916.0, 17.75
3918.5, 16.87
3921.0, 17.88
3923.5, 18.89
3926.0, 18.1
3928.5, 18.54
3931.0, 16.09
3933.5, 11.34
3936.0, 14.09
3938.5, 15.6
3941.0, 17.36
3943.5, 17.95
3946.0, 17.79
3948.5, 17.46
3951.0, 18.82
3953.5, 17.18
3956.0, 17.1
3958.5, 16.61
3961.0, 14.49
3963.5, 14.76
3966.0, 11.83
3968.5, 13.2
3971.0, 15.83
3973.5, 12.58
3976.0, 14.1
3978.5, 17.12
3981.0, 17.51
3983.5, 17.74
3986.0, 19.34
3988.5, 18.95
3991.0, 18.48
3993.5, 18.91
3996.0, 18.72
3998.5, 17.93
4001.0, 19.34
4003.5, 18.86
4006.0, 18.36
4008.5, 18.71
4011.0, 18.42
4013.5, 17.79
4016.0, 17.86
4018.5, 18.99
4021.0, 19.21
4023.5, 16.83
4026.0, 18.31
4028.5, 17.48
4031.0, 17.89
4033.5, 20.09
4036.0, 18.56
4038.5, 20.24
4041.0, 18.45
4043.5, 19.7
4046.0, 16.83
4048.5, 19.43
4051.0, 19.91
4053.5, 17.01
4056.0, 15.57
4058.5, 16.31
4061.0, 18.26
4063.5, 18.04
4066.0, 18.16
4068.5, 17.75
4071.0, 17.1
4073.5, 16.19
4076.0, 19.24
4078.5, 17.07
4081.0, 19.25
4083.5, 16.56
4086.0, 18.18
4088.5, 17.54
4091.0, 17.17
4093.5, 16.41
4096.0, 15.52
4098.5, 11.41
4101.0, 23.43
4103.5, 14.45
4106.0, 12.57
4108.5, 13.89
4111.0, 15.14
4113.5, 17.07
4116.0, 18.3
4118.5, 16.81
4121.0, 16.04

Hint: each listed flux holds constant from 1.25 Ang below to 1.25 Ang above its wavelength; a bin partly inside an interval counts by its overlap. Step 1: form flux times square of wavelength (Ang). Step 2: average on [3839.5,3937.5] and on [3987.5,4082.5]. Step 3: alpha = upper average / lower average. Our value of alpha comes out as 1.14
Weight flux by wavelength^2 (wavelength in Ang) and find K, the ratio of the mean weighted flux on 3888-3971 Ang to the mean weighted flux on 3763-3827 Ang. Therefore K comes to 1.11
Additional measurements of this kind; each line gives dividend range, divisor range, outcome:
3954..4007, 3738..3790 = 1.20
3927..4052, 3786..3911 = 1.12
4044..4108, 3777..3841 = 1.23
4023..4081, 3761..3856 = 1.28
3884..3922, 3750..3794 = 1.16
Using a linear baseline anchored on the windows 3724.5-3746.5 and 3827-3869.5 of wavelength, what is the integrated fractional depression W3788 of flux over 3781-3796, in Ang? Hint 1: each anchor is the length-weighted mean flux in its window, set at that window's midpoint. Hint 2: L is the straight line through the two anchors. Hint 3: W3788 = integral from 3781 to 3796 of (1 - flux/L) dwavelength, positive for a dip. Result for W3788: 3.9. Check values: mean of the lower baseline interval 29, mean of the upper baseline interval 16.6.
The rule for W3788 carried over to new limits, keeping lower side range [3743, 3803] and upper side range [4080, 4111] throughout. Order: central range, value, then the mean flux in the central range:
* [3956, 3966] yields 0.53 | 15.1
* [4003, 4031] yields -3.75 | 18.2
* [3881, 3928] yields -4.73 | 17.4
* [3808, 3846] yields -0.59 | 15.8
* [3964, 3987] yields 0.80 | 15.4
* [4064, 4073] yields -0.76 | 17.6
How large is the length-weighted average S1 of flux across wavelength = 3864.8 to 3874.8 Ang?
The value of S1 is 19.7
